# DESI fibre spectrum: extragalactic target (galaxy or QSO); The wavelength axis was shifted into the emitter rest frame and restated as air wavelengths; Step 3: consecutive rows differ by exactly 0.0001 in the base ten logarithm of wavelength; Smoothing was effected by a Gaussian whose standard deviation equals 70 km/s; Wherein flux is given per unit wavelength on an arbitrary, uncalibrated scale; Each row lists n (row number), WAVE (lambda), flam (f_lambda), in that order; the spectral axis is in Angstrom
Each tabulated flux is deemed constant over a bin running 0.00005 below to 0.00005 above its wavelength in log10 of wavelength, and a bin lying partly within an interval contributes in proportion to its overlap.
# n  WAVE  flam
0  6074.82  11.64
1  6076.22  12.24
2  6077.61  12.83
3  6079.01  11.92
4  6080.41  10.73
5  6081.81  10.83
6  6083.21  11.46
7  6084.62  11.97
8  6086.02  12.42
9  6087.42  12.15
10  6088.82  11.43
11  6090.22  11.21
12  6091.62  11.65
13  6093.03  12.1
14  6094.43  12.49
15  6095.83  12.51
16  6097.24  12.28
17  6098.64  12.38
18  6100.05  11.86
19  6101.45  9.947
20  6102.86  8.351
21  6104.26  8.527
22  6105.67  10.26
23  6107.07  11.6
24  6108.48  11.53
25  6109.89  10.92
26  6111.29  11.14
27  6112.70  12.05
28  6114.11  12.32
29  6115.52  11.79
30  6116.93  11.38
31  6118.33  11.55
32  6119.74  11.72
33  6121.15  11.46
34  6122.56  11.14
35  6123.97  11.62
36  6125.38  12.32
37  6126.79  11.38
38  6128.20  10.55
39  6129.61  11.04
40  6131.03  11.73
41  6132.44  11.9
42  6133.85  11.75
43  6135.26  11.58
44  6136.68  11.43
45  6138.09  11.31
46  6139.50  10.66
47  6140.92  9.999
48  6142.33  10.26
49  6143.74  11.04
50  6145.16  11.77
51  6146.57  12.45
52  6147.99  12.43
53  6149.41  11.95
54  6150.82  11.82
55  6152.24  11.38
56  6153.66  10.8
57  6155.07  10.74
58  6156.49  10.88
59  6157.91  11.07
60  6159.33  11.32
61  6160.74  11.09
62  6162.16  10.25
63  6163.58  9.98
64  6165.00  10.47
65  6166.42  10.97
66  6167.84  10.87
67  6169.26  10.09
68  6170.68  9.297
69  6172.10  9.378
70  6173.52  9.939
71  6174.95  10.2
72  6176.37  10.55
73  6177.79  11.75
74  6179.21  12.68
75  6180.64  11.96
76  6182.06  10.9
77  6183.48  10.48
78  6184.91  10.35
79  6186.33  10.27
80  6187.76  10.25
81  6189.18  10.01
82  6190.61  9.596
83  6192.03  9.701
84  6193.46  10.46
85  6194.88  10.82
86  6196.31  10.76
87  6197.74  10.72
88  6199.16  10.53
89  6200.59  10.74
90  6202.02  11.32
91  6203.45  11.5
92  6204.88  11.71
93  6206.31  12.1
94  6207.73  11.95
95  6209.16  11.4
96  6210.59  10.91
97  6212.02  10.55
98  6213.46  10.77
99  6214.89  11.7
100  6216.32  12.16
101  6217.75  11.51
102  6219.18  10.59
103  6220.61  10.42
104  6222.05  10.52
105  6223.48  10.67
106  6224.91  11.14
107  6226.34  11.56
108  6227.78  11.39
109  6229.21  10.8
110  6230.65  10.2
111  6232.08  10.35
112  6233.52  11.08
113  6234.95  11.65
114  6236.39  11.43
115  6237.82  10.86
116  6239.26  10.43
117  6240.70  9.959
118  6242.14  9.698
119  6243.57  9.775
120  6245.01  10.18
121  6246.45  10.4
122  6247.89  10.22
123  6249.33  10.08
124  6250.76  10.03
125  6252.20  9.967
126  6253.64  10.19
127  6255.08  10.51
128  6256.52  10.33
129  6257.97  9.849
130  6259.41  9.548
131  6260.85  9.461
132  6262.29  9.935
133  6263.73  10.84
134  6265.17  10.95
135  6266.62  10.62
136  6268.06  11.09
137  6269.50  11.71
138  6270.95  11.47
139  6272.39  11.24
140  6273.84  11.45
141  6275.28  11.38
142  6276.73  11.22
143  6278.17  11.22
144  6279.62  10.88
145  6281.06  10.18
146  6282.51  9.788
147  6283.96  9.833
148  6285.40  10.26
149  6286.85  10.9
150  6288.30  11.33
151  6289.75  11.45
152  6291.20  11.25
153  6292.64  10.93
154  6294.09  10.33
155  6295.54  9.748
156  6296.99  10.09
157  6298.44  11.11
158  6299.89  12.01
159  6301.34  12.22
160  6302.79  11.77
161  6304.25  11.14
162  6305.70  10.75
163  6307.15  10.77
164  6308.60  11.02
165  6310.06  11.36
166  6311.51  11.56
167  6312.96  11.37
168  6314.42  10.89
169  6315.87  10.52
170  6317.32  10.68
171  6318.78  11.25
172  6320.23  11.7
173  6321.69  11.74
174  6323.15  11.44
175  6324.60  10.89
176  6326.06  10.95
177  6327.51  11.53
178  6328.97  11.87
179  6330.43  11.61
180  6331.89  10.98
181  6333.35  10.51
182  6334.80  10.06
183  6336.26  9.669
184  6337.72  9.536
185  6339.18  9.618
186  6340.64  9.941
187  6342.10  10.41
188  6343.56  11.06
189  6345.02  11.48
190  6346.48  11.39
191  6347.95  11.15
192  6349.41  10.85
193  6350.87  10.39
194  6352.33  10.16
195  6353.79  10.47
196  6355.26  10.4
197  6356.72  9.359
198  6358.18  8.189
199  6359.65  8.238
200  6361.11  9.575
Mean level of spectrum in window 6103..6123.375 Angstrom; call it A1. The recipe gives 11.2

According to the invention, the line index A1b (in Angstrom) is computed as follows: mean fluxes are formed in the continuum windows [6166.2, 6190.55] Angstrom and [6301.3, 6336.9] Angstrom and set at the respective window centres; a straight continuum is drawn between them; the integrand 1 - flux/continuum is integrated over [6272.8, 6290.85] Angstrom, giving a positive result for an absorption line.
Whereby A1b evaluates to 0.2 Angstrom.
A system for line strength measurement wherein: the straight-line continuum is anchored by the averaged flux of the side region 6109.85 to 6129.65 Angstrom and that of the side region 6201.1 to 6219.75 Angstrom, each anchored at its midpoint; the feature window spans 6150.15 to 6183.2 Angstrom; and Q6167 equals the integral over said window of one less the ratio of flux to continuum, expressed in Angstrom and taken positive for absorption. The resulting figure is 1.9 Angstrom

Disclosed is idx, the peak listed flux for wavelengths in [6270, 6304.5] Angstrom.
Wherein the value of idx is 12.22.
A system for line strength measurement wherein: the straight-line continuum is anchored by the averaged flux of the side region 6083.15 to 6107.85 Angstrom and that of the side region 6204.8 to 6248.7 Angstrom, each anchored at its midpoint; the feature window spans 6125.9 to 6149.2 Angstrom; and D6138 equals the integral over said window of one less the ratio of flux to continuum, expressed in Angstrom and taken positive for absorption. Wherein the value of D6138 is -0.3 Angstrom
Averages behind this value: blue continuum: 11.4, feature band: 11.3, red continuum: 10.9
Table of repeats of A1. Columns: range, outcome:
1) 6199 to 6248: 10.9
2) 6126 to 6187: 11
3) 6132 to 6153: 11.4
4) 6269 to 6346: 10.9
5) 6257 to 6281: 10.8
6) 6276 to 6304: 10.9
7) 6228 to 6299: 10.6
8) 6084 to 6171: 11.3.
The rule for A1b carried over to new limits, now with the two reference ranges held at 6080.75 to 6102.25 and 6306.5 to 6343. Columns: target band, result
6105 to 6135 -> 0.39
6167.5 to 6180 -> 0.99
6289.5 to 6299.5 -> 0.25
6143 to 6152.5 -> -0.26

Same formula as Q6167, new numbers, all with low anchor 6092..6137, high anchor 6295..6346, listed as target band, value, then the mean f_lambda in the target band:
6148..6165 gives 0.4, 11.1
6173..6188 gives 0.5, 10.9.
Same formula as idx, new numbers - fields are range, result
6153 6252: 12.68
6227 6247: 11.65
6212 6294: 12.16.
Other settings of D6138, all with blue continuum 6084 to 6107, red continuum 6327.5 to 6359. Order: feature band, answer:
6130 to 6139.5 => -0.27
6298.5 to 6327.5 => -1.94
